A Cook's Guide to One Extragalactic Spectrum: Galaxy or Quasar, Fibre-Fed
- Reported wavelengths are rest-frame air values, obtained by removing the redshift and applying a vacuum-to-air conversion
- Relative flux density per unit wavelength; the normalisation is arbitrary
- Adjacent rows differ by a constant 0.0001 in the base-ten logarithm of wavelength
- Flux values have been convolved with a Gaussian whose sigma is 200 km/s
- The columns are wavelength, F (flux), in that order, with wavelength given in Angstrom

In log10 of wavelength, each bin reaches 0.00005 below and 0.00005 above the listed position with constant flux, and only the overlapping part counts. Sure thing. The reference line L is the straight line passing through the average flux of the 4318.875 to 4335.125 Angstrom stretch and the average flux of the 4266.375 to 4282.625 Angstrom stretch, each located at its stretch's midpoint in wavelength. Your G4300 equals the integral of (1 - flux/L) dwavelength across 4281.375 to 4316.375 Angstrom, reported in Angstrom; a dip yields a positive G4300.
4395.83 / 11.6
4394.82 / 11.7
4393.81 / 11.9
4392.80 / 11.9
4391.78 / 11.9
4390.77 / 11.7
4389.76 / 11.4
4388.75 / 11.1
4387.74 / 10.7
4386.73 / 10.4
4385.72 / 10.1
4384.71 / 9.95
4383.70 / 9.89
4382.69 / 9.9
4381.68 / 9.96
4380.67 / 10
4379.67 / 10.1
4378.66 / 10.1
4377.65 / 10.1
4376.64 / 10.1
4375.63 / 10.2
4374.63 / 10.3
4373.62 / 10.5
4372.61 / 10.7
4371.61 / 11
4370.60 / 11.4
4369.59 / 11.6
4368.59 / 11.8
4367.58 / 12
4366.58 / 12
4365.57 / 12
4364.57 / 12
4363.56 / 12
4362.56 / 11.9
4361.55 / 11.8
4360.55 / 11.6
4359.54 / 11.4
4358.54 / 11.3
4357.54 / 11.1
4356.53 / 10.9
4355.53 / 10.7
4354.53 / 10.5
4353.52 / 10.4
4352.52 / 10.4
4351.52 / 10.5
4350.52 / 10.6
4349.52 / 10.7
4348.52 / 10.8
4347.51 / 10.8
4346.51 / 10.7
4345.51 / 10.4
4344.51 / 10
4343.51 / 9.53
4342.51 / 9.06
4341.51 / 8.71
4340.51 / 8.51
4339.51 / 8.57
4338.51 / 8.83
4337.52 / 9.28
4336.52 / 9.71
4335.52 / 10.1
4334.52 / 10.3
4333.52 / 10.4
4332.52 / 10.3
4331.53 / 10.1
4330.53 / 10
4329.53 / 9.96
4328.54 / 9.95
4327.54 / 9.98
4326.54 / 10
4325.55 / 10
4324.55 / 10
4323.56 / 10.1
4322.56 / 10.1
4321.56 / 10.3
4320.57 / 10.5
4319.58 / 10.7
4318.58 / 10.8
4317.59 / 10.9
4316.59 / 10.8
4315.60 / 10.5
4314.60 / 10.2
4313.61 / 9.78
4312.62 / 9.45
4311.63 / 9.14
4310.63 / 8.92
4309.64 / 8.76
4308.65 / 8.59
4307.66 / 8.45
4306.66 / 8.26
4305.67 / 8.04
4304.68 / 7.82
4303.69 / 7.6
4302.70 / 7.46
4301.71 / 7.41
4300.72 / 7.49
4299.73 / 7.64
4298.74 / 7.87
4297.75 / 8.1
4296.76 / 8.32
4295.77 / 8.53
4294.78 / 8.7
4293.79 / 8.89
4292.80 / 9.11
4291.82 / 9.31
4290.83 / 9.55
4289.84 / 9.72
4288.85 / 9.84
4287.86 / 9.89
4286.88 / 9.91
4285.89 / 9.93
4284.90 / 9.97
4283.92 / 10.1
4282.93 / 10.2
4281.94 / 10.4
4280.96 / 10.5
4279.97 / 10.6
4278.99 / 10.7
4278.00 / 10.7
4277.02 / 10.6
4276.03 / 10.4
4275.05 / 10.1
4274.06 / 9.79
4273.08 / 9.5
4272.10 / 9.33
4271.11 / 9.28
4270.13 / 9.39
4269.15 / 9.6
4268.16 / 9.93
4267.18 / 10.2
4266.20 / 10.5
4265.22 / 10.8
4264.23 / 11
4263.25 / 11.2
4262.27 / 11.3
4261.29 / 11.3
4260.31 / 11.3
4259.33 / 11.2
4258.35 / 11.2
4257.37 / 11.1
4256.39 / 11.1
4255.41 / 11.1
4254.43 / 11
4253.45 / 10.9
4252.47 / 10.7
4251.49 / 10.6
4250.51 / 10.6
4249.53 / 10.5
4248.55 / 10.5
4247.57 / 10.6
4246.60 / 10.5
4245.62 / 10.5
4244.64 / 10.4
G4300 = 3.9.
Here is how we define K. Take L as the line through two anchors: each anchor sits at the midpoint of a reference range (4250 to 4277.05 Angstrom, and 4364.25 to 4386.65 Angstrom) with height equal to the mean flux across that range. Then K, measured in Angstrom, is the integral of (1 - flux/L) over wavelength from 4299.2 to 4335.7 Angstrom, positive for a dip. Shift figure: 3.91 Angstrom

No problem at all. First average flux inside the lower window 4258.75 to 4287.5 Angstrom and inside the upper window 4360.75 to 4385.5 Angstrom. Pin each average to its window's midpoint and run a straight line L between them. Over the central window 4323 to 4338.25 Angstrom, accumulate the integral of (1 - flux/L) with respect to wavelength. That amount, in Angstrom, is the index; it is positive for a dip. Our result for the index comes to 0.95 Angstrom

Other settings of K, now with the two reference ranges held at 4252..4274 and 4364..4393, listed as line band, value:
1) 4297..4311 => 3.47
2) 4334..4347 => 1.50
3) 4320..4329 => 0.51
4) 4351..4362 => -0.17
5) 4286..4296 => 1.18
